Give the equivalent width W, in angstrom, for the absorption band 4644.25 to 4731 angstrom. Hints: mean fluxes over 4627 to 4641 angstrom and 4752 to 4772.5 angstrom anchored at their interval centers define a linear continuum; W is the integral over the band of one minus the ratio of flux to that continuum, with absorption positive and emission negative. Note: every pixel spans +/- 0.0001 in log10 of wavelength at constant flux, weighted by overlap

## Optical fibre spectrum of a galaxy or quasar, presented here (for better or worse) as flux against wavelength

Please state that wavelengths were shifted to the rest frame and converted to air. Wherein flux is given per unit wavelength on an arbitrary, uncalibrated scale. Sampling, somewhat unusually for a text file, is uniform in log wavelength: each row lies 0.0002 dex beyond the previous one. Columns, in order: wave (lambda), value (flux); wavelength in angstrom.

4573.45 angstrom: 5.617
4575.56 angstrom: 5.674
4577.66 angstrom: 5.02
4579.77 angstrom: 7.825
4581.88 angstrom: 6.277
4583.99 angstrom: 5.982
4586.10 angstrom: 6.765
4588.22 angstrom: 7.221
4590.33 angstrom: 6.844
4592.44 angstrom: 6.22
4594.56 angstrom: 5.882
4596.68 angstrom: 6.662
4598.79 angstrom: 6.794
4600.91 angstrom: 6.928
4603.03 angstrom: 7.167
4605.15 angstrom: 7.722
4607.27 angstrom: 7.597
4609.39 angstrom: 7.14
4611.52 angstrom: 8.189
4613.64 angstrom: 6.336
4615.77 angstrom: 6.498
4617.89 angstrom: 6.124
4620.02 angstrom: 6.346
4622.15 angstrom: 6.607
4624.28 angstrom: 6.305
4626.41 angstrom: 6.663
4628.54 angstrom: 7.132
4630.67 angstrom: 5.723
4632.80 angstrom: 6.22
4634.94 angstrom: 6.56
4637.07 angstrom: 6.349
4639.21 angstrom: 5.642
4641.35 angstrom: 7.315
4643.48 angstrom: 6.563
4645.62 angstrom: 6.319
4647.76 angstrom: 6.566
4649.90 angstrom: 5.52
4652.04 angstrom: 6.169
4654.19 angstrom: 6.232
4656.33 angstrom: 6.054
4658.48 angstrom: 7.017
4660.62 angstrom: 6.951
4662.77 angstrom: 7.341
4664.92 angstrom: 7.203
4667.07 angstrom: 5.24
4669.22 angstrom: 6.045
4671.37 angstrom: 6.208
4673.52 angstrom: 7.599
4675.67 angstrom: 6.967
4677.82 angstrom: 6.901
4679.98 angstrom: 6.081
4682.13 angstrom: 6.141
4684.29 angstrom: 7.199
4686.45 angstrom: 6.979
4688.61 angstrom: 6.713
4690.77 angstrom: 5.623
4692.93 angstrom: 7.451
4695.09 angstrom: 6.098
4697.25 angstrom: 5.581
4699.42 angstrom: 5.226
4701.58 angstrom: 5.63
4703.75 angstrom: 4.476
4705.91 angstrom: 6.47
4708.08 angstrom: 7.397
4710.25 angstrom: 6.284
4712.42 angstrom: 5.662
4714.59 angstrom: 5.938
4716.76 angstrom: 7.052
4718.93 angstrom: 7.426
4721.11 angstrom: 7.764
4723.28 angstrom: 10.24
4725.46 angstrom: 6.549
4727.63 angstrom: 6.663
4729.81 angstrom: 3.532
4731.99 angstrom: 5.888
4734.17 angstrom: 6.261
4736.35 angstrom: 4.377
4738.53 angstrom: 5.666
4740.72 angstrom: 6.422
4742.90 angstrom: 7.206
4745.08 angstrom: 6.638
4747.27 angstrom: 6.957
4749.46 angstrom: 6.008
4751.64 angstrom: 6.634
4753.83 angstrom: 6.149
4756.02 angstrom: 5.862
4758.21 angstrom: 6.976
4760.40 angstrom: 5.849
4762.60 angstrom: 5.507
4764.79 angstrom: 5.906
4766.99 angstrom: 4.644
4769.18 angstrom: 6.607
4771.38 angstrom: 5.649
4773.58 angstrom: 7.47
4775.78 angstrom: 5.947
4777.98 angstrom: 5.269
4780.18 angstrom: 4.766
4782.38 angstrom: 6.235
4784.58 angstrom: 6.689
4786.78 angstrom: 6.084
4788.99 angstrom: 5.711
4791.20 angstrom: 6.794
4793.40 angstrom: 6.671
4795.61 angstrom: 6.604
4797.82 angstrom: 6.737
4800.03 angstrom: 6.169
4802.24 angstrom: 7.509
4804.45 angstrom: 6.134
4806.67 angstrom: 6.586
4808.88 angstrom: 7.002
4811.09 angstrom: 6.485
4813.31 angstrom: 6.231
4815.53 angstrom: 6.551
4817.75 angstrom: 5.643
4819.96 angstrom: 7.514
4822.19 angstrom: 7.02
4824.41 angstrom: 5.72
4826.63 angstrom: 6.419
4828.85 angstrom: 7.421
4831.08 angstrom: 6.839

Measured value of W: -4.2 angstrom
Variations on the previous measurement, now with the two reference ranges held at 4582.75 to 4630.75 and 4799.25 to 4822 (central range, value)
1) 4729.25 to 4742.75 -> 2.2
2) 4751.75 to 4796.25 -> 3.7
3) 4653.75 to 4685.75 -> 0.4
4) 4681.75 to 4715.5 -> 2.5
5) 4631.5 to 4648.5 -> 0.8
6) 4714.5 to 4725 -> -1.8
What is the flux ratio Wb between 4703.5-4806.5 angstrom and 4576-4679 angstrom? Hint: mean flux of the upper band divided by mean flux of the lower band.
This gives 1.0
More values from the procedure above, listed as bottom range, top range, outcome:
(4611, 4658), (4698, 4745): 0.98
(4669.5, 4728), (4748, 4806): 0.94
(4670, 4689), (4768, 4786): 0.90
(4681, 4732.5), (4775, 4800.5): 0.96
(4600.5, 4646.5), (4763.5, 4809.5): 0.93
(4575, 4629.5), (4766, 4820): 0.94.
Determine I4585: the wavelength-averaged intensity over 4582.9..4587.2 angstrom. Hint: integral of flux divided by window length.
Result 6.37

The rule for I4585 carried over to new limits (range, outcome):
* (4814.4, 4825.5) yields 6.49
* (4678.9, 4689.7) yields 6.62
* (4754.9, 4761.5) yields 6.23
